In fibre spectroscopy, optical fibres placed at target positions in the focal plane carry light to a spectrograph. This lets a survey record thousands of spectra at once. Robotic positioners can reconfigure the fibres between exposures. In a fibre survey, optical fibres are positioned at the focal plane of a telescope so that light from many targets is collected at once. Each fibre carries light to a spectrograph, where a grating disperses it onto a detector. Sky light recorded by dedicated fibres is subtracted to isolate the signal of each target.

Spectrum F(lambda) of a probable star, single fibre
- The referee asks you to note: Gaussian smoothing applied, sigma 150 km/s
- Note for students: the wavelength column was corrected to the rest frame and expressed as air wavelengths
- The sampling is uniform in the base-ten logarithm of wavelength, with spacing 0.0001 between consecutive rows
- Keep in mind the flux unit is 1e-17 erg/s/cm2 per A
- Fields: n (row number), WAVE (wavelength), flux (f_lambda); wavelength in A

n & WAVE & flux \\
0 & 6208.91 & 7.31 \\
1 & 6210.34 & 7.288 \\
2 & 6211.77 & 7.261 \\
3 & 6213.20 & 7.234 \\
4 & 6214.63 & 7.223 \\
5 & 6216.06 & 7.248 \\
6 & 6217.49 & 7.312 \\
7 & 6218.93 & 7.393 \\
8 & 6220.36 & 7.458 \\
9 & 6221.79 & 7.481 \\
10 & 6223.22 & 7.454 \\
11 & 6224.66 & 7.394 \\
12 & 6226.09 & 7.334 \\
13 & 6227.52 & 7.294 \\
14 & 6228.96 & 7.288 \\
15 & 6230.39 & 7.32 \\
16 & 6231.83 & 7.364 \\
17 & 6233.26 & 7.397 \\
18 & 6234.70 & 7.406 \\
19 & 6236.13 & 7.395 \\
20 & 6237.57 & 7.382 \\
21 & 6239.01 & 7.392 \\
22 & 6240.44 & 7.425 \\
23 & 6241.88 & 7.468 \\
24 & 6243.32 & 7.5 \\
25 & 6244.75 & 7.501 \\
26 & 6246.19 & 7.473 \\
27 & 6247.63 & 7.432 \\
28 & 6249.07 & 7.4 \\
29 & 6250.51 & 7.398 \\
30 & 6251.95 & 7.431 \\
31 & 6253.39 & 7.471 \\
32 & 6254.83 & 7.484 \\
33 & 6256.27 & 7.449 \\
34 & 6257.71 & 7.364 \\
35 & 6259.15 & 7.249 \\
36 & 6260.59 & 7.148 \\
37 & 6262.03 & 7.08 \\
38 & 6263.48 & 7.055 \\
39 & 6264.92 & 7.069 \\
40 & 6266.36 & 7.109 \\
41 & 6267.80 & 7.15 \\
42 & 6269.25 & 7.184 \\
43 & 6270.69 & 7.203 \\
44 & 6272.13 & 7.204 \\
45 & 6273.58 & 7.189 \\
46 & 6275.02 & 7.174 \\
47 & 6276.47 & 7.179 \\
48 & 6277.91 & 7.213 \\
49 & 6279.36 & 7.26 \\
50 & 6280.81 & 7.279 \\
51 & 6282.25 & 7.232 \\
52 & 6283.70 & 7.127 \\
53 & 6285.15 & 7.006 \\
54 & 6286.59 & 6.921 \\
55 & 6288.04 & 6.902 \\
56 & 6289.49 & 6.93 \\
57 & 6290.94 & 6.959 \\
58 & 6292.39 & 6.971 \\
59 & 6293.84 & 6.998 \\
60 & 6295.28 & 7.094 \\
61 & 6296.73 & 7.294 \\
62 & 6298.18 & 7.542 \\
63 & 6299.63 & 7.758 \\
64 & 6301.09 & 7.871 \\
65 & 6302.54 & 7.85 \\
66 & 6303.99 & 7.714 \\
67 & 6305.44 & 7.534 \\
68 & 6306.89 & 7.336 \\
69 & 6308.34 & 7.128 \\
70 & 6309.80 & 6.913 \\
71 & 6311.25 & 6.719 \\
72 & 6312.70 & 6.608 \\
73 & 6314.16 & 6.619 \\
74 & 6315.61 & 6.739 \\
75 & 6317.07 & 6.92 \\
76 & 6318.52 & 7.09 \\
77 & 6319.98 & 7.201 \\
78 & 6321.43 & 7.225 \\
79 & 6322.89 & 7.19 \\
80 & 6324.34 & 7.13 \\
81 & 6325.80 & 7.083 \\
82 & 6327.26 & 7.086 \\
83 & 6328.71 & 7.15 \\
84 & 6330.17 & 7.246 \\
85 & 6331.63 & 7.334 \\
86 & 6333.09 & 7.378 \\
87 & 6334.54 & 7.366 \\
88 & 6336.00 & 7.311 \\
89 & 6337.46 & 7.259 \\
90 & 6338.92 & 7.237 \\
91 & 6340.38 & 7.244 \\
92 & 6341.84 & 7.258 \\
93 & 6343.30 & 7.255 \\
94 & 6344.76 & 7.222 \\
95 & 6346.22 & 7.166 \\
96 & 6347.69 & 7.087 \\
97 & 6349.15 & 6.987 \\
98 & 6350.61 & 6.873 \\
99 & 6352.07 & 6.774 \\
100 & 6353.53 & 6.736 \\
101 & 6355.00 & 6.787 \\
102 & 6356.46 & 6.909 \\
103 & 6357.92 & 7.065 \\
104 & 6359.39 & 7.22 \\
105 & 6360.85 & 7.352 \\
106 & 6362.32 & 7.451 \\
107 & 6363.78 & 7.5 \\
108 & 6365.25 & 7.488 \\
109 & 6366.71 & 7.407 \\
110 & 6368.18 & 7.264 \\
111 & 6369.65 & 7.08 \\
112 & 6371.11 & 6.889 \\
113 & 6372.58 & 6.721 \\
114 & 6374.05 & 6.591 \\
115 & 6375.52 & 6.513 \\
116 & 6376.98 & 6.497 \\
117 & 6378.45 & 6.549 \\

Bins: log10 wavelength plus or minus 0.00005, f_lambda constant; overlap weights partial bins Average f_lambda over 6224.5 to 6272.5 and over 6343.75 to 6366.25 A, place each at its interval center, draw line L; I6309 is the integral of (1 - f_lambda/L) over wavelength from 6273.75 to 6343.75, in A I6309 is 0.2 A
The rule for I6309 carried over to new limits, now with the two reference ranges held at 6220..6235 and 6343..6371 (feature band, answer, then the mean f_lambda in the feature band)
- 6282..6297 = 0.48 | 7.03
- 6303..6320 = 0.40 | 7.05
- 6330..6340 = -0.18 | 7.31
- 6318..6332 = 0.04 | 7.17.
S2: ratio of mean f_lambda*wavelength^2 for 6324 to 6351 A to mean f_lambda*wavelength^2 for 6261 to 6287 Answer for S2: 1.0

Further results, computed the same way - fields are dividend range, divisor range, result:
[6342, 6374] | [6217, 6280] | 1.00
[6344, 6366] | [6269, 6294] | 1.02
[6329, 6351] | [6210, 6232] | 1.02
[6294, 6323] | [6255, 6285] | 1.01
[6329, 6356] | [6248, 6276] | 1.01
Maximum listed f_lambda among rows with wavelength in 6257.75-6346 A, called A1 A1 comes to 7.871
